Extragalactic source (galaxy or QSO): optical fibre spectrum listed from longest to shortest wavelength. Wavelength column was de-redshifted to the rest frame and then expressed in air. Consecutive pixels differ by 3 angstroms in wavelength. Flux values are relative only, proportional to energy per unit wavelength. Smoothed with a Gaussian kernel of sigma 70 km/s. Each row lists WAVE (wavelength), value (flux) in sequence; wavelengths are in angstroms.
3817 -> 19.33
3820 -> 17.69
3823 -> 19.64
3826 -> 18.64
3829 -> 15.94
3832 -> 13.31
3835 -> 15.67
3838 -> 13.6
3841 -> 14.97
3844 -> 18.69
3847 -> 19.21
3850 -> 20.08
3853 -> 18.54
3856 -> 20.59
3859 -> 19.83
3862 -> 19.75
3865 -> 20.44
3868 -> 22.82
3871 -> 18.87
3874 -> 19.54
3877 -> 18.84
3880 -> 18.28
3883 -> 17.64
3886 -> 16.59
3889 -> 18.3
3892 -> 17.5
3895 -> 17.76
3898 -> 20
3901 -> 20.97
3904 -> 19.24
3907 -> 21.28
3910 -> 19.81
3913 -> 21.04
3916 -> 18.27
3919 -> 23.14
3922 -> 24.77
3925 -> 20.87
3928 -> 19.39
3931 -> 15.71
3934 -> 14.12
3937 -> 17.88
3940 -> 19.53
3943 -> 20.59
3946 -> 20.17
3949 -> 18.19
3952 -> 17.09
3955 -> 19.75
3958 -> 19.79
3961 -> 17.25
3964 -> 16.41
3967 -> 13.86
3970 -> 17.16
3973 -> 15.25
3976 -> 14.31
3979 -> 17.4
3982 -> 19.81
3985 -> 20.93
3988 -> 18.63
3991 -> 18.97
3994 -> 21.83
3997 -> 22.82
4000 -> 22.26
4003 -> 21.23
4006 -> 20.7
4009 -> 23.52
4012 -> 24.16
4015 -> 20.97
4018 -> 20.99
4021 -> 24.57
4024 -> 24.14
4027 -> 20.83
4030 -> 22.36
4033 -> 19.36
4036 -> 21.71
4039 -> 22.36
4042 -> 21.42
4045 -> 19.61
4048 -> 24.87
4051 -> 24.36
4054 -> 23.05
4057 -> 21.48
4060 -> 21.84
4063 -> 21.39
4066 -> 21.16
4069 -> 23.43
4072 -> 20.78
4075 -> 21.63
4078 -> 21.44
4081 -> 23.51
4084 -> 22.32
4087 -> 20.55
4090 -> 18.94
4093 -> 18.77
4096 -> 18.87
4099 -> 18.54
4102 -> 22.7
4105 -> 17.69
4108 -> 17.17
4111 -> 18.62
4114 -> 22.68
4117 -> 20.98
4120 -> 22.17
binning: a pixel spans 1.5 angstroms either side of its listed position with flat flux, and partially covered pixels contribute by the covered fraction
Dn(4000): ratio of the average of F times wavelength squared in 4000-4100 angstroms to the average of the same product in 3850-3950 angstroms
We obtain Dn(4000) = 1.20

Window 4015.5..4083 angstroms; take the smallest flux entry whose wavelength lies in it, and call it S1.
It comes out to 19.36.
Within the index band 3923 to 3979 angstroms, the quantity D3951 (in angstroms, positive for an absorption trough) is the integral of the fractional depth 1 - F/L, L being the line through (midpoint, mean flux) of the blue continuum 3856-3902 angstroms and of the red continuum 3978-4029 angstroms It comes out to 7.6 angstroms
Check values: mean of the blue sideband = 19.2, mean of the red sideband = 21.4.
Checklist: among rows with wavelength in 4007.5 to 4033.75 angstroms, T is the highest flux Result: 24.57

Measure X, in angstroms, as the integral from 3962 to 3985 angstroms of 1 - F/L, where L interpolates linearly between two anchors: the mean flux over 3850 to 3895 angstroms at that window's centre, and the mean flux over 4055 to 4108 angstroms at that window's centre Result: 3.8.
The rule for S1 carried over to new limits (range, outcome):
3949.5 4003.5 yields 13.86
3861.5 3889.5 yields 16.59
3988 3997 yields 18.63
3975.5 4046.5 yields 14.31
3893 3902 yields 17.76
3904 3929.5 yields 18.27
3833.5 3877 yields 13.6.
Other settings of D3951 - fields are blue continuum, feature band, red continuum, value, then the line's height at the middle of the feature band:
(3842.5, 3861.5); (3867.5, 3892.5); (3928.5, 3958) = 0.69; 19.1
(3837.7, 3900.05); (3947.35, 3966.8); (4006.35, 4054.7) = 2.72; 20.7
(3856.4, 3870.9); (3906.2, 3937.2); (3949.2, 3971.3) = -1.74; 18.6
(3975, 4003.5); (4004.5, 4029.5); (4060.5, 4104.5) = -2.84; 20.2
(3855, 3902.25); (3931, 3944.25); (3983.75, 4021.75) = 1.72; 20.3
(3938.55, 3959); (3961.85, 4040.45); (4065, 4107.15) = -1.52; 19.8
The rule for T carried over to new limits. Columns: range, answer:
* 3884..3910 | 21.28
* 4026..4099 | 24.87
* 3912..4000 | 24.77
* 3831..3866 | 20.59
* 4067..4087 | 23.51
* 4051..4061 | 24.36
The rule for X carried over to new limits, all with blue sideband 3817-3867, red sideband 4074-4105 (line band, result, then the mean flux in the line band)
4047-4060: -1.9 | 23.2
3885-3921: -1.9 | 19.6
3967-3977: 2.1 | 15.4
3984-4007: -1.6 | 20.9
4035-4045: -0.7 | 21.5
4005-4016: -1.5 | 22.5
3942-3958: 0.0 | 19.2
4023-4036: -1.1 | 21.6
